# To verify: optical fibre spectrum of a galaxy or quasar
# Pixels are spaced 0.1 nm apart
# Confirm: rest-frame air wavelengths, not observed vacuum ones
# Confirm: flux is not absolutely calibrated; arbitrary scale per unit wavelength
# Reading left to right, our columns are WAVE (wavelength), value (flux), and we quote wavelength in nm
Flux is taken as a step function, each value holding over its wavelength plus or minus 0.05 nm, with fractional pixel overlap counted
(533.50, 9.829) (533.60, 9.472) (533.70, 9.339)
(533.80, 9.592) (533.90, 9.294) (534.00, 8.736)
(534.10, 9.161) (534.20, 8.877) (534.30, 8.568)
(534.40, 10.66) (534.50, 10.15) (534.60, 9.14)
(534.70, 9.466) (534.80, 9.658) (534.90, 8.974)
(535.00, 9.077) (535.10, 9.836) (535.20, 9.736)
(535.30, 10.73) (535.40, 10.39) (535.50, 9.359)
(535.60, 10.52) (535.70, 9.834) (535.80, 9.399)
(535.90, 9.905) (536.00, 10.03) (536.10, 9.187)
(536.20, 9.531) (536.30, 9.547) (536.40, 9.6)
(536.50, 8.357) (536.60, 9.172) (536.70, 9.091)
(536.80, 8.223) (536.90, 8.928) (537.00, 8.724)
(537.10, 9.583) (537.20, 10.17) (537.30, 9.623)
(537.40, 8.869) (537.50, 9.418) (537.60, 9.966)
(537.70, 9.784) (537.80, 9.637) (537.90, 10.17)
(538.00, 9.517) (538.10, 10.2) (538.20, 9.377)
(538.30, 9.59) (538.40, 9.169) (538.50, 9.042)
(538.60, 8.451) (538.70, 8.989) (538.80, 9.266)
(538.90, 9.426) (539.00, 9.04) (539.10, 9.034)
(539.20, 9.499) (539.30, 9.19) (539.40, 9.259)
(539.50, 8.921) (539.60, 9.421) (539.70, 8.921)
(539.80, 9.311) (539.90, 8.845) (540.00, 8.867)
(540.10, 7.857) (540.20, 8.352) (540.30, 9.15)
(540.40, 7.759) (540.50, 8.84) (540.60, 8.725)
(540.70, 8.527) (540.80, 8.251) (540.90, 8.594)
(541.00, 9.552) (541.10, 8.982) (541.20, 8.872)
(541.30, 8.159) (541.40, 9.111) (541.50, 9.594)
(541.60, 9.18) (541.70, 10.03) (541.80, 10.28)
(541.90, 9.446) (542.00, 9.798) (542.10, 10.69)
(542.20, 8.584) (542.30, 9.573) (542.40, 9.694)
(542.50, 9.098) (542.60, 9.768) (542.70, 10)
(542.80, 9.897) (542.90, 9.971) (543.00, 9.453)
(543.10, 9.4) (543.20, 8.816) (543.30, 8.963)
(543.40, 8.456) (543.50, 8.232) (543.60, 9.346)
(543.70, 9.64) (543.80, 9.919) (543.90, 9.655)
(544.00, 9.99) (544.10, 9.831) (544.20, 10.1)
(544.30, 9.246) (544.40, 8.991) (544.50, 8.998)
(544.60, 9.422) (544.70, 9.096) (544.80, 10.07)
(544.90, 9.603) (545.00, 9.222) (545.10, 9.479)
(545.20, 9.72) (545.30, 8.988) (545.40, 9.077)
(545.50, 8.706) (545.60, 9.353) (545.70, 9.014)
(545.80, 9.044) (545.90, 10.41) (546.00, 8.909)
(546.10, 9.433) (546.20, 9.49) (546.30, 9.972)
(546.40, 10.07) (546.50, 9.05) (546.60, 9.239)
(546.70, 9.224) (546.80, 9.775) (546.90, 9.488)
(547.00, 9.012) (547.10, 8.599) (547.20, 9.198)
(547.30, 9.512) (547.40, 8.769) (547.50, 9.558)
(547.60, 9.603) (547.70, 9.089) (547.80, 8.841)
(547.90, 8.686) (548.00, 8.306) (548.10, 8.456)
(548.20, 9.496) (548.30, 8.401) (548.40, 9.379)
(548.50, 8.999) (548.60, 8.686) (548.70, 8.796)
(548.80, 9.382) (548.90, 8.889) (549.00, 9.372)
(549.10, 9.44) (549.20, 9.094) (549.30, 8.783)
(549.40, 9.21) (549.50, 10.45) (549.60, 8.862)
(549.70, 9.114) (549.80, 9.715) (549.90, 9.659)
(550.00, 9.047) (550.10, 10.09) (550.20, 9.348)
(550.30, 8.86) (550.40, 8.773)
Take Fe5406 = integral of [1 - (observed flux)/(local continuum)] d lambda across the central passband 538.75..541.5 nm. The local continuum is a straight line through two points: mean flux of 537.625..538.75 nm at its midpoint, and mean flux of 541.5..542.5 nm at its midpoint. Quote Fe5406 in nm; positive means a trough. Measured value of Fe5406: 0.19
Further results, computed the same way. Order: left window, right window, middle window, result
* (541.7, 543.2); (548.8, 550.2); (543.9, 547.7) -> 0.056 nm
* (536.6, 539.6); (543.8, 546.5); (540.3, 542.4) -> 0.054 nm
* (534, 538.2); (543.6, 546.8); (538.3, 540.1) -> 0.080 nm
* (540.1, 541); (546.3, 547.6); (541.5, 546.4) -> -0.279 nm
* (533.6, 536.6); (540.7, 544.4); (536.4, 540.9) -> 0.170 nm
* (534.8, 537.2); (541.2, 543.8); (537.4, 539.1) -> 0.008 nm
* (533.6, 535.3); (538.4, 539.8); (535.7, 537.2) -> 0.002 nm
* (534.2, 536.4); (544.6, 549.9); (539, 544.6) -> 0.134 nm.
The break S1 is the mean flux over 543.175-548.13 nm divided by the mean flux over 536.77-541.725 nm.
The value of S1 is 1.0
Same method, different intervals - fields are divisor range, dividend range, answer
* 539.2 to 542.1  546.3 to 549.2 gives 1.01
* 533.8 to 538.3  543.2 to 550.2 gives 0.98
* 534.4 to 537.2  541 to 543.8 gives 0.99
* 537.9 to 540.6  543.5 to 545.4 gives 1.04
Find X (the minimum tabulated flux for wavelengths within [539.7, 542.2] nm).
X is 7.759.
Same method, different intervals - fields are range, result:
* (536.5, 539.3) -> 8.223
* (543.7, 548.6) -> 8.306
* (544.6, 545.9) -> 8.706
